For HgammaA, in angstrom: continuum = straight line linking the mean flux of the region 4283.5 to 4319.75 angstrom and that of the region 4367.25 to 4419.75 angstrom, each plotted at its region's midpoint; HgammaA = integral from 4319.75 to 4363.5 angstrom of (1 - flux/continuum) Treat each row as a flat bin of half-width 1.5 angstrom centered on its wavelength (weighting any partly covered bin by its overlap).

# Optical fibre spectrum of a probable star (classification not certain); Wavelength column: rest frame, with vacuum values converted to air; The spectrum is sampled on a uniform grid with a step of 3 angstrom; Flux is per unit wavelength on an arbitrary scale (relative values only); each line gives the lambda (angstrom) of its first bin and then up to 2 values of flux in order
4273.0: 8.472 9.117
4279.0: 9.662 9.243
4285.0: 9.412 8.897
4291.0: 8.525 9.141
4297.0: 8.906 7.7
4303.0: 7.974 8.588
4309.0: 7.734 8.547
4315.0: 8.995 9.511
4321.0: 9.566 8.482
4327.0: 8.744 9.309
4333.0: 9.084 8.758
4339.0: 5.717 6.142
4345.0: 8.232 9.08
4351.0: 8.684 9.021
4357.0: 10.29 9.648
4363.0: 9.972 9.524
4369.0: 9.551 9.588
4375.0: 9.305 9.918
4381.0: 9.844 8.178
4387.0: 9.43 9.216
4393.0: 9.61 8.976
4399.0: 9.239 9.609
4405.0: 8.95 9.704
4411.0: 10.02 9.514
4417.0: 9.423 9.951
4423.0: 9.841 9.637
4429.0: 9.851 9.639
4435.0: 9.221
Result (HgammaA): 1.6 angstrom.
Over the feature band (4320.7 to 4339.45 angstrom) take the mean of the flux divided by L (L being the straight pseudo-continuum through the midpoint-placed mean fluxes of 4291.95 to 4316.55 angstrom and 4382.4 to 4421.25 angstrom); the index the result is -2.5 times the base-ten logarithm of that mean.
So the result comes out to 0.01 mag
